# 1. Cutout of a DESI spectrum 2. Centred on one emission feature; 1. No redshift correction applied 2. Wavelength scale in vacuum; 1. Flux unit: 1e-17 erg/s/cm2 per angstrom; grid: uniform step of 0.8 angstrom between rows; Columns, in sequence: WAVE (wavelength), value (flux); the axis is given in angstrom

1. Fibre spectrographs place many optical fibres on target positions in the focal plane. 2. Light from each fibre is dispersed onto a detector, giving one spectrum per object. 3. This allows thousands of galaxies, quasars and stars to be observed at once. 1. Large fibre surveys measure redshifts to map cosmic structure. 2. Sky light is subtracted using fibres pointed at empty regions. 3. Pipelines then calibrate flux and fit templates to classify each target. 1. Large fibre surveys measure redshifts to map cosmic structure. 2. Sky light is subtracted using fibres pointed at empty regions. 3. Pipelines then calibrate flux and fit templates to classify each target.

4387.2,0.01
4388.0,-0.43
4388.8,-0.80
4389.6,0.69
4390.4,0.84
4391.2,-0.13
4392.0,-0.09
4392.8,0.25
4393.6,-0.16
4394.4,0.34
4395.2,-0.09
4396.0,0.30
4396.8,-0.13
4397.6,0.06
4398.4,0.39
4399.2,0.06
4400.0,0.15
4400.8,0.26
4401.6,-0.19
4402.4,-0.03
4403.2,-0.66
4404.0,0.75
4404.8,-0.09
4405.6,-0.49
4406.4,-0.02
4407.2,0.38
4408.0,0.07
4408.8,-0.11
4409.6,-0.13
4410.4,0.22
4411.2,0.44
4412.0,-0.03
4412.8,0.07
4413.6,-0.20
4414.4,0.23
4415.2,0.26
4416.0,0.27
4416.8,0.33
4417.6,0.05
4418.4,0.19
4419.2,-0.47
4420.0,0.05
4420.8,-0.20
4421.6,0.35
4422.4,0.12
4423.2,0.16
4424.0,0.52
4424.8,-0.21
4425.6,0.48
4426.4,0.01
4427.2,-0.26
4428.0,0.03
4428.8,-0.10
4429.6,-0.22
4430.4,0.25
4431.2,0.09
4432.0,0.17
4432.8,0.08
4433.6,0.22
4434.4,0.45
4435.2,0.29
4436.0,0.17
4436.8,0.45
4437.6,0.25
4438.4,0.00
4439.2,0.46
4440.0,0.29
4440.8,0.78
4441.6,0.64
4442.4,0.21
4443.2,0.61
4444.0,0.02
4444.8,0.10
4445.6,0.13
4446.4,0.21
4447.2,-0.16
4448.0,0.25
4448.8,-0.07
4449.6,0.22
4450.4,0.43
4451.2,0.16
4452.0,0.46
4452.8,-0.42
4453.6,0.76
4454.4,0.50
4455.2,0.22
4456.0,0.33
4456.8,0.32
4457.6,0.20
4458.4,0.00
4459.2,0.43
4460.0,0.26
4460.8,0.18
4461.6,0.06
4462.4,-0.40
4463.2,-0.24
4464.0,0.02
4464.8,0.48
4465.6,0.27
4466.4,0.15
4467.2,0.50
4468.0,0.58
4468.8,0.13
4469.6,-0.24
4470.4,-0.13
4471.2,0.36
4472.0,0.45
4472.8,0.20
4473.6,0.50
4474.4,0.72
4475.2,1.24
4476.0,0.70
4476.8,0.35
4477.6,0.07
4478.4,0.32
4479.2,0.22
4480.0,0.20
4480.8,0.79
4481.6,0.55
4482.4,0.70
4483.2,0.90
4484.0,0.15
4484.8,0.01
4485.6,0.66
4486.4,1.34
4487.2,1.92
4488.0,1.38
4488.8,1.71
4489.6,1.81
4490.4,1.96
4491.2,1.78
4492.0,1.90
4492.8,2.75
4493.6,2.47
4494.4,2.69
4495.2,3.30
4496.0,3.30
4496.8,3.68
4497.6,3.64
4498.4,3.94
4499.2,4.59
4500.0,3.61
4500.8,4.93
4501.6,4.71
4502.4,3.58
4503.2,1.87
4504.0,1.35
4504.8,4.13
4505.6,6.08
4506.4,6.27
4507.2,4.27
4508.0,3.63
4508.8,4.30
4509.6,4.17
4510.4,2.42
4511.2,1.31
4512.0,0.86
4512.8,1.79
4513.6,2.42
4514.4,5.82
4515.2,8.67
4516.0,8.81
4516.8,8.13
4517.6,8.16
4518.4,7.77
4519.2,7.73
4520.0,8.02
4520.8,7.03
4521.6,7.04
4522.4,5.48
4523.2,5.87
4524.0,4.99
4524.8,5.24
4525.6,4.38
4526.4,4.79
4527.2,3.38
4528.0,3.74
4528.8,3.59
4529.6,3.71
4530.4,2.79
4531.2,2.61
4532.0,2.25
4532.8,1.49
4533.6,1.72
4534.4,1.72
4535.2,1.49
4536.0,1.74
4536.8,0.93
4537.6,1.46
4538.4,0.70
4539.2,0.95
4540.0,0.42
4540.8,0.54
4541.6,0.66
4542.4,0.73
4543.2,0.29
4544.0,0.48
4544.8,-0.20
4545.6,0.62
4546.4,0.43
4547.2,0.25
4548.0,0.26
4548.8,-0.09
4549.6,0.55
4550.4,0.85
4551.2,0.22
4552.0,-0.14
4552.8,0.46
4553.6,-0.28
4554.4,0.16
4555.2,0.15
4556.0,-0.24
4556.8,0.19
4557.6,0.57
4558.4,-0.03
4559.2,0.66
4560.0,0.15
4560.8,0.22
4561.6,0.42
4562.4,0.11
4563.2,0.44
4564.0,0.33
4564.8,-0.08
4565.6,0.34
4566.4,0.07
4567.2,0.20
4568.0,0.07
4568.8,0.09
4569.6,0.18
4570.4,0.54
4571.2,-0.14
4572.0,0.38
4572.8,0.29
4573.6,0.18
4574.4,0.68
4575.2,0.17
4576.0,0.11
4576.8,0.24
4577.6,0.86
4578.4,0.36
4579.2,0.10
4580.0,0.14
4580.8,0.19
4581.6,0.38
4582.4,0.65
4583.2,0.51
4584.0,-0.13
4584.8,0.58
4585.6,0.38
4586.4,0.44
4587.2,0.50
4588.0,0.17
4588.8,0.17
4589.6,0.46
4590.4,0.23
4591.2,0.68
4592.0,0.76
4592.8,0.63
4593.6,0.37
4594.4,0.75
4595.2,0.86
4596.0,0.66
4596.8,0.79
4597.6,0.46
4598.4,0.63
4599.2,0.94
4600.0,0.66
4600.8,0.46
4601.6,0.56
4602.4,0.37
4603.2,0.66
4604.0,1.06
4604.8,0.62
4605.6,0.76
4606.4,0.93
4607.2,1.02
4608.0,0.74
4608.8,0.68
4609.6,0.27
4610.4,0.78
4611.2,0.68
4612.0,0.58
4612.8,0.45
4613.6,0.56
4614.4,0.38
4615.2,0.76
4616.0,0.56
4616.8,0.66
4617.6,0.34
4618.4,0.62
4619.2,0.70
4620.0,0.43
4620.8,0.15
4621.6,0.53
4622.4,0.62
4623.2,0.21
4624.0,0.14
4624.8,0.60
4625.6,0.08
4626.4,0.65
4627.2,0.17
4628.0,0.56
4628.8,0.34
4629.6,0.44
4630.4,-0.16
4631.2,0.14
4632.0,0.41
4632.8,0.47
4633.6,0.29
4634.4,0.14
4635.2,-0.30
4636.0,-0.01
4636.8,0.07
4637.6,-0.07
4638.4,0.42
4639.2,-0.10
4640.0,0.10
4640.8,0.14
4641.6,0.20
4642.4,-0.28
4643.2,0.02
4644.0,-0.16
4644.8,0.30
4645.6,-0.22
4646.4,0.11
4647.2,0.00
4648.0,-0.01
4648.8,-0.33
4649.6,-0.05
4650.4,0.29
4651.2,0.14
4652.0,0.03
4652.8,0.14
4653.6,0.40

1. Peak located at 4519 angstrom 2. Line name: Lyman alpha 1216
